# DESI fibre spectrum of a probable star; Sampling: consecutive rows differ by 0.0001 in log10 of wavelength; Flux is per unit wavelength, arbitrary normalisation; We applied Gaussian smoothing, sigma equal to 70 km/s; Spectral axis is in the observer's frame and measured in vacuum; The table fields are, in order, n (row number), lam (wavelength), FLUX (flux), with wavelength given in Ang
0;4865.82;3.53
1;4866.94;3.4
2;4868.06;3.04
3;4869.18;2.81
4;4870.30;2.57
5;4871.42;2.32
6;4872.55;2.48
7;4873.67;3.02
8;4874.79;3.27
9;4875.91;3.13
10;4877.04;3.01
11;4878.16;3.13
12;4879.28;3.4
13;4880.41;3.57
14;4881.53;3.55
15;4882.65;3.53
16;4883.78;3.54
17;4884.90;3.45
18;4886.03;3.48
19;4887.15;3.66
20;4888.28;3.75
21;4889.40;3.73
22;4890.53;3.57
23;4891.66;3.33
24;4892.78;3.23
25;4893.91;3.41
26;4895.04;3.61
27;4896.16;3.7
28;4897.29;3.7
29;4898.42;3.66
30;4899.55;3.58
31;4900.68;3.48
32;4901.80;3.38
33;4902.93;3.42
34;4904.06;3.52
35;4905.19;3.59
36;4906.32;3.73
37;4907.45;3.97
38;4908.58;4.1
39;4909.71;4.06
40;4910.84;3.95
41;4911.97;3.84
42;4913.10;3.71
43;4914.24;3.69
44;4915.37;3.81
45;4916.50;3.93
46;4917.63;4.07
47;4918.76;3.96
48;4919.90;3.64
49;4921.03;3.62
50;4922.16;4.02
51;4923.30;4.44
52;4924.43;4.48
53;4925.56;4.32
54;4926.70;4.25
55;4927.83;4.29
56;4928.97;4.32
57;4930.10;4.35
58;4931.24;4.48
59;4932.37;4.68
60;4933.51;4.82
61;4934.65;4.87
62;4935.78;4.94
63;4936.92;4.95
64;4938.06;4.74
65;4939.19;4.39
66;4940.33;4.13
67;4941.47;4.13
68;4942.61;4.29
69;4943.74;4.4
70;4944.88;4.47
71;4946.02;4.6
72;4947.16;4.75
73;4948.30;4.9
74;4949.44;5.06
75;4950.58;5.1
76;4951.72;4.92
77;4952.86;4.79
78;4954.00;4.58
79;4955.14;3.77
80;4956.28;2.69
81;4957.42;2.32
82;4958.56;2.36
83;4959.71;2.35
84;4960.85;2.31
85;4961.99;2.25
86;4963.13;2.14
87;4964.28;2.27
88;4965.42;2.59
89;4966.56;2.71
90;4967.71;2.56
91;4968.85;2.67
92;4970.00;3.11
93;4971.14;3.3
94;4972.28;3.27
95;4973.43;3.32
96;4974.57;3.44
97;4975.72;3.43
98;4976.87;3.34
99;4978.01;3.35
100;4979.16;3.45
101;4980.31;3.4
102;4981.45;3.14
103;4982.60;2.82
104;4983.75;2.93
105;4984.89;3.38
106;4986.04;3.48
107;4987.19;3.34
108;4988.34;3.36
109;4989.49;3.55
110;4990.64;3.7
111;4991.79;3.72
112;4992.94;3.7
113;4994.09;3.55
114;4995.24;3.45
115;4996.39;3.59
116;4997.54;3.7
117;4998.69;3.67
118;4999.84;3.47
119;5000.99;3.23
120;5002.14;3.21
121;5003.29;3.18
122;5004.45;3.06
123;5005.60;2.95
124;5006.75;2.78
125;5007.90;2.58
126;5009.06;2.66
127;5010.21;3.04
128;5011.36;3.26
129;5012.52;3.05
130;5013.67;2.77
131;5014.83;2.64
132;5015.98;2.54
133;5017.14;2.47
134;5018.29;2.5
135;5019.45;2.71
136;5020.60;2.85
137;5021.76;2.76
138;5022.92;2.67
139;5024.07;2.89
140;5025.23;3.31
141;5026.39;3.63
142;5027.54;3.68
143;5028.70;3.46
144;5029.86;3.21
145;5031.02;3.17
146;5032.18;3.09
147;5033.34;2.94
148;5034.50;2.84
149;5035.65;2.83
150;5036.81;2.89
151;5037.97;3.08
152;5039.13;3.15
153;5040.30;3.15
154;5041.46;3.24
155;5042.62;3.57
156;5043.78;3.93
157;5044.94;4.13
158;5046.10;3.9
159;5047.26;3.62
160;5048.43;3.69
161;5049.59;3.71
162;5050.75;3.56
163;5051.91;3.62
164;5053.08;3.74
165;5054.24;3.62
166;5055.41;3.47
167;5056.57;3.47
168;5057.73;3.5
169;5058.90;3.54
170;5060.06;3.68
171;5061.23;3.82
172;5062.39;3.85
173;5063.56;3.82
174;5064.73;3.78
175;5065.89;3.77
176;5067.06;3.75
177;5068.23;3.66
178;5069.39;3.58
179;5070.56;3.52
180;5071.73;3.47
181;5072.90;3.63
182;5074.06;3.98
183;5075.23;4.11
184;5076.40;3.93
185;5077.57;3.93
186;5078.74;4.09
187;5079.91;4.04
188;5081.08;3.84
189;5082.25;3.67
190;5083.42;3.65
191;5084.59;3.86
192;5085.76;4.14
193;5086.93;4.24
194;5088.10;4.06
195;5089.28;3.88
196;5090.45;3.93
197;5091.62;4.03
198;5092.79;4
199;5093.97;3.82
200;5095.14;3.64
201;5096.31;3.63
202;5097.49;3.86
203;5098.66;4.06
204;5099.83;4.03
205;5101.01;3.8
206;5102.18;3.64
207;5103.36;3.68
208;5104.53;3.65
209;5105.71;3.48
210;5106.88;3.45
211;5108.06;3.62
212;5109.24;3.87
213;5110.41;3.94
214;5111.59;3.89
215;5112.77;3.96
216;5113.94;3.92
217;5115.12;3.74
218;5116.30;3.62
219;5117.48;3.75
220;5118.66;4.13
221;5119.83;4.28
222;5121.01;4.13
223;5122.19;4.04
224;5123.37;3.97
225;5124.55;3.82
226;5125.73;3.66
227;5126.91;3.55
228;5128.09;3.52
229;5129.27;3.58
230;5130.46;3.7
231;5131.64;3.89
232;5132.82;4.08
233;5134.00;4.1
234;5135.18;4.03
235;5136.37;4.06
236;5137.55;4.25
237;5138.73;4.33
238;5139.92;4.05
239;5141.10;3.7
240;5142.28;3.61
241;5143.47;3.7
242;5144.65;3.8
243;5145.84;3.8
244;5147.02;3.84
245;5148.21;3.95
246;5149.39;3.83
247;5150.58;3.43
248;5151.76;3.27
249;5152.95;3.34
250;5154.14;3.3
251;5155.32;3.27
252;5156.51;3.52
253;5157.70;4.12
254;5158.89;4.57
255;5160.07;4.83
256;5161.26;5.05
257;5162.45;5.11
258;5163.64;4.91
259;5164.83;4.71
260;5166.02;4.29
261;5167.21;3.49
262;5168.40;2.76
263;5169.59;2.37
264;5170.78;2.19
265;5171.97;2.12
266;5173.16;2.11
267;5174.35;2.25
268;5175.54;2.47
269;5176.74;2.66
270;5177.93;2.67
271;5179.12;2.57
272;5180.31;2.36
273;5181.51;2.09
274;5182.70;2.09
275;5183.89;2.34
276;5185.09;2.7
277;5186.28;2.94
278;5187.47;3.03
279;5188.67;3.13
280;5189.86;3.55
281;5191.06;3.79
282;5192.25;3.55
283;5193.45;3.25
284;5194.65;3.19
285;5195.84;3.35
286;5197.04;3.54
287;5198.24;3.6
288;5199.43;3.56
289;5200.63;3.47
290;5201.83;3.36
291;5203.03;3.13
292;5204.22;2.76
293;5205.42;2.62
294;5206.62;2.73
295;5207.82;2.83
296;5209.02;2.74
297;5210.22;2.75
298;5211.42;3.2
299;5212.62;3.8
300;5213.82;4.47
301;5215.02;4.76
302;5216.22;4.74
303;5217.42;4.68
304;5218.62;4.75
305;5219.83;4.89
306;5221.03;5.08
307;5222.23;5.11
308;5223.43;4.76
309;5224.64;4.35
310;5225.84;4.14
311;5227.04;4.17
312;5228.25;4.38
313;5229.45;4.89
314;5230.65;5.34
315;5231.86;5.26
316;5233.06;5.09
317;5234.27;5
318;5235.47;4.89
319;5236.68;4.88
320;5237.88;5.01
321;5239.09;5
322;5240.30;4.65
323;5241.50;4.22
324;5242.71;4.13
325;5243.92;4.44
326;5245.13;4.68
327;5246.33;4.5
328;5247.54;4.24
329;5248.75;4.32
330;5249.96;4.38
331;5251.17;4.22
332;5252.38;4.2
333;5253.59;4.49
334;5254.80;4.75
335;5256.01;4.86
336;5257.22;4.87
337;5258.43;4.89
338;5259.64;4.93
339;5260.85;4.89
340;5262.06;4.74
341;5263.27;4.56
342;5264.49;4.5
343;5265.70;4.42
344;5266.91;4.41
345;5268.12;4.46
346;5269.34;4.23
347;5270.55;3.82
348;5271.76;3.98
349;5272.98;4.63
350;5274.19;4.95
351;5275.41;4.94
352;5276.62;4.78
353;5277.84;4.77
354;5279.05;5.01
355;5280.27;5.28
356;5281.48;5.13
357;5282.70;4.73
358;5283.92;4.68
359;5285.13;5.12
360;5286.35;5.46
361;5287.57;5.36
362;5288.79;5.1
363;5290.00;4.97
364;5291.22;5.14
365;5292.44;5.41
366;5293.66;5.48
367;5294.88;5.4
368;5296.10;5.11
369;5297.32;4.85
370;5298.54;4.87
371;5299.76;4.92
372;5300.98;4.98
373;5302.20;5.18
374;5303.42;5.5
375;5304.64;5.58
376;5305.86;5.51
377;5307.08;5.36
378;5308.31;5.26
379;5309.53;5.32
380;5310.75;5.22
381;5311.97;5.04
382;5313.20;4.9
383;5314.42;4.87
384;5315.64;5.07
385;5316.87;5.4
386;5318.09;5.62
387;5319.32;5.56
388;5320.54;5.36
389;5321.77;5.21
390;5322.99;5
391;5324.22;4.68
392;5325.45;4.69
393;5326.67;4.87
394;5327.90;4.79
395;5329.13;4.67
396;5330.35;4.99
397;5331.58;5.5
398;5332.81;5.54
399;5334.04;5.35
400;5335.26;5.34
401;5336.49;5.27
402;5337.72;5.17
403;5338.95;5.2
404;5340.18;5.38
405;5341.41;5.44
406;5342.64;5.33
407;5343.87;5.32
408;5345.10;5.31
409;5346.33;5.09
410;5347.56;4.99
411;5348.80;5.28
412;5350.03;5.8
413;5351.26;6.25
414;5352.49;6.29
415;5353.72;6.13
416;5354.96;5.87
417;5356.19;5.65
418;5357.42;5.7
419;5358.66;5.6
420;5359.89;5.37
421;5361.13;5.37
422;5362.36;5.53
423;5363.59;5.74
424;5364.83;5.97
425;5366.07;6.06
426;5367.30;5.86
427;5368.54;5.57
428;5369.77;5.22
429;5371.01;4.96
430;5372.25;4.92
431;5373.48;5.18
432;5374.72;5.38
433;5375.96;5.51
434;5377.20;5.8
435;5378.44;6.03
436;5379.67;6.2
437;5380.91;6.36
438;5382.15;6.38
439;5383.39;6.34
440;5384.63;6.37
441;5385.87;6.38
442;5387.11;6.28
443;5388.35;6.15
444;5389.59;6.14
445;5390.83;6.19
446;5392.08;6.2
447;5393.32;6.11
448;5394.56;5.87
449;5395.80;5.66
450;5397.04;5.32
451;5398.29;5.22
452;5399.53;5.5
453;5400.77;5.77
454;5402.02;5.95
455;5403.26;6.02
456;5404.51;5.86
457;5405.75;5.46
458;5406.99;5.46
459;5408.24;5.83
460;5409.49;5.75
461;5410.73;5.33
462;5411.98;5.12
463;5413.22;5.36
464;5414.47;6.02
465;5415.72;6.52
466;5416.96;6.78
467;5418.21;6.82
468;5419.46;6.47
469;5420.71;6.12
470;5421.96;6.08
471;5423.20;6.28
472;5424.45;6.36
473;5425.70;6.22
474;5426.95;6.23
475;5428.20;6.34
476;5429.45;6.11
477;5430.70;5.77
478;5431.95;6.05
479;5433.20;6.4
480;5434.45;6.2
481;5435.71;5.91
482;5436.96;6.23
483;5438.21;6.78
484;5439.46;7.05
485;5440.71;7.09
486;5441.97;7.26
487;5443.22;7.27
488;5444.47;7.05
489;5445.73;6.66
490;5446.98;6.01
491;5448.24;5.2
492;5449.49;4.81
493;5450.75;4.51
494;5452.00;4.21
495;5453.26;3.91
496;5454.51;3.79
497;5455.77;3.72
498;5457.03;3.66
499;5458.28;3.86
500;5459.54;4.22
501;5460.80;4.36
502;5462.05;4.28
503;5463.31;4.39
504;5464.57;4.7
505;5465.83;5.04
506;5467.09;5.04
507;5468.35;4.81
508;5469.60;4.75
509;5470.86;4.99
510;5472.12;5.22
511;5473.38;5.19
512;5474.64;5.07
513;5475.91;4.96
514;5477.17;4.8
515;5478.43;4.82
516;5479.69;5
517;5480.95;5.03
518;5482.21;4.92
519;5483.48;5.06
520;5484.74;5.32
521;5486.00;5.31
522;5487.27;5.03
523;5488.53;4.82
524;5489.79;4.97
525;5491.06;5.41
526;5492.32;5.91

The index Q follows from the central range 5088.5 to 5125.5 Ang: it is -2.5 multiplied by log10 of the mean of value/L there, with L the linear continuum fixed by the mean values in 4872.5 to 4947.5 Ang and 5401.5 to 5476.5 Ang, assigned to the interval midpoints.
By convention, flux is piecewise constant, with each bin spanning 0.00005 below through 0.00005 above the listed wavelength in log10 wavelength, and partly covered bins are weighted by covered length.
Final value 0.18 mag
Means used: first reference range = 3.89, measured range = 3.85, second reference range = 5.58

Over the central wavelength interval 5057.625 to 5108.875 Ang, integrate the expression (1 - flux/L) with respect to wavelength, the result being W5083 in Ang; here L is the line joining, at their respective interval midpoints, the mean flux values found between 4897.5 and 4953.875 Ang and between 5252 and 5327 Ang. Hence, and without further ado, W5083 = 8.3 Ang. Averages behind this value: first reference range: 4.22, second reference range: 4.96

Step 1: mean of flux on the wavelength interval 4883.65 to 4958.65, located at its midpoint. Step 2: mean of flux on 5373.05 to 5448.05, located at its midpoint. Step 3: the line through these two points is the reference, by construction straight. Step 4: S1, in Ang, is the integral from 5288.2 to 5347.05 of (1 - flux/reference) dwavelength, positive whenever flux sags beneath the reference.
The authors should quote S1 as 5.4 Ang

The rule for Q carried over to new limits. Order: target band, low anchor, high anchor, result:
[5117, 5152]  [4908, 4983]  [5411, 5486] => 0.15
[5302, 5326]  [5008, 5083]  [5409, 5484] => -0.09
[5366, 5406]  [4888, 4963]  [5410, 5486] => -0.10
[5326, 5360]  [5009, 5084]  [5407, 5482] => -0.09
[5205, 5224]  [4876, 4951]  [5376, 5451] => 0.29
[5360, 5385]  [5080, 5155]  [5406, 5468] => -0.09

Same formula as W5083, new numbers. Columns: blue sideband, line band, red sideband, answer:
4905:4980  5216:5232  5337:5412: 0.99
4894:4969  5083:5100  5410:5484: 1.76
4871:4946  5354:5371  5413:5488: -1.36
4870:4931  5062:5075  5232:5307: 1.43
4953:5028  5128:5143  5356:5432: 0.59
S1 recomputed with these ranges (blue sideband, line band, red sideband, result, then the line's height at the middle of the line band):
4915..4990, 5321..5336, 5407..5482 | 0.13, 5.1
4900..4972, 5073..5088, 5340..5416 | 1.74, 4.47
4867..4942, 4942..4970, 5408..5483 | 2.82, 3.93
